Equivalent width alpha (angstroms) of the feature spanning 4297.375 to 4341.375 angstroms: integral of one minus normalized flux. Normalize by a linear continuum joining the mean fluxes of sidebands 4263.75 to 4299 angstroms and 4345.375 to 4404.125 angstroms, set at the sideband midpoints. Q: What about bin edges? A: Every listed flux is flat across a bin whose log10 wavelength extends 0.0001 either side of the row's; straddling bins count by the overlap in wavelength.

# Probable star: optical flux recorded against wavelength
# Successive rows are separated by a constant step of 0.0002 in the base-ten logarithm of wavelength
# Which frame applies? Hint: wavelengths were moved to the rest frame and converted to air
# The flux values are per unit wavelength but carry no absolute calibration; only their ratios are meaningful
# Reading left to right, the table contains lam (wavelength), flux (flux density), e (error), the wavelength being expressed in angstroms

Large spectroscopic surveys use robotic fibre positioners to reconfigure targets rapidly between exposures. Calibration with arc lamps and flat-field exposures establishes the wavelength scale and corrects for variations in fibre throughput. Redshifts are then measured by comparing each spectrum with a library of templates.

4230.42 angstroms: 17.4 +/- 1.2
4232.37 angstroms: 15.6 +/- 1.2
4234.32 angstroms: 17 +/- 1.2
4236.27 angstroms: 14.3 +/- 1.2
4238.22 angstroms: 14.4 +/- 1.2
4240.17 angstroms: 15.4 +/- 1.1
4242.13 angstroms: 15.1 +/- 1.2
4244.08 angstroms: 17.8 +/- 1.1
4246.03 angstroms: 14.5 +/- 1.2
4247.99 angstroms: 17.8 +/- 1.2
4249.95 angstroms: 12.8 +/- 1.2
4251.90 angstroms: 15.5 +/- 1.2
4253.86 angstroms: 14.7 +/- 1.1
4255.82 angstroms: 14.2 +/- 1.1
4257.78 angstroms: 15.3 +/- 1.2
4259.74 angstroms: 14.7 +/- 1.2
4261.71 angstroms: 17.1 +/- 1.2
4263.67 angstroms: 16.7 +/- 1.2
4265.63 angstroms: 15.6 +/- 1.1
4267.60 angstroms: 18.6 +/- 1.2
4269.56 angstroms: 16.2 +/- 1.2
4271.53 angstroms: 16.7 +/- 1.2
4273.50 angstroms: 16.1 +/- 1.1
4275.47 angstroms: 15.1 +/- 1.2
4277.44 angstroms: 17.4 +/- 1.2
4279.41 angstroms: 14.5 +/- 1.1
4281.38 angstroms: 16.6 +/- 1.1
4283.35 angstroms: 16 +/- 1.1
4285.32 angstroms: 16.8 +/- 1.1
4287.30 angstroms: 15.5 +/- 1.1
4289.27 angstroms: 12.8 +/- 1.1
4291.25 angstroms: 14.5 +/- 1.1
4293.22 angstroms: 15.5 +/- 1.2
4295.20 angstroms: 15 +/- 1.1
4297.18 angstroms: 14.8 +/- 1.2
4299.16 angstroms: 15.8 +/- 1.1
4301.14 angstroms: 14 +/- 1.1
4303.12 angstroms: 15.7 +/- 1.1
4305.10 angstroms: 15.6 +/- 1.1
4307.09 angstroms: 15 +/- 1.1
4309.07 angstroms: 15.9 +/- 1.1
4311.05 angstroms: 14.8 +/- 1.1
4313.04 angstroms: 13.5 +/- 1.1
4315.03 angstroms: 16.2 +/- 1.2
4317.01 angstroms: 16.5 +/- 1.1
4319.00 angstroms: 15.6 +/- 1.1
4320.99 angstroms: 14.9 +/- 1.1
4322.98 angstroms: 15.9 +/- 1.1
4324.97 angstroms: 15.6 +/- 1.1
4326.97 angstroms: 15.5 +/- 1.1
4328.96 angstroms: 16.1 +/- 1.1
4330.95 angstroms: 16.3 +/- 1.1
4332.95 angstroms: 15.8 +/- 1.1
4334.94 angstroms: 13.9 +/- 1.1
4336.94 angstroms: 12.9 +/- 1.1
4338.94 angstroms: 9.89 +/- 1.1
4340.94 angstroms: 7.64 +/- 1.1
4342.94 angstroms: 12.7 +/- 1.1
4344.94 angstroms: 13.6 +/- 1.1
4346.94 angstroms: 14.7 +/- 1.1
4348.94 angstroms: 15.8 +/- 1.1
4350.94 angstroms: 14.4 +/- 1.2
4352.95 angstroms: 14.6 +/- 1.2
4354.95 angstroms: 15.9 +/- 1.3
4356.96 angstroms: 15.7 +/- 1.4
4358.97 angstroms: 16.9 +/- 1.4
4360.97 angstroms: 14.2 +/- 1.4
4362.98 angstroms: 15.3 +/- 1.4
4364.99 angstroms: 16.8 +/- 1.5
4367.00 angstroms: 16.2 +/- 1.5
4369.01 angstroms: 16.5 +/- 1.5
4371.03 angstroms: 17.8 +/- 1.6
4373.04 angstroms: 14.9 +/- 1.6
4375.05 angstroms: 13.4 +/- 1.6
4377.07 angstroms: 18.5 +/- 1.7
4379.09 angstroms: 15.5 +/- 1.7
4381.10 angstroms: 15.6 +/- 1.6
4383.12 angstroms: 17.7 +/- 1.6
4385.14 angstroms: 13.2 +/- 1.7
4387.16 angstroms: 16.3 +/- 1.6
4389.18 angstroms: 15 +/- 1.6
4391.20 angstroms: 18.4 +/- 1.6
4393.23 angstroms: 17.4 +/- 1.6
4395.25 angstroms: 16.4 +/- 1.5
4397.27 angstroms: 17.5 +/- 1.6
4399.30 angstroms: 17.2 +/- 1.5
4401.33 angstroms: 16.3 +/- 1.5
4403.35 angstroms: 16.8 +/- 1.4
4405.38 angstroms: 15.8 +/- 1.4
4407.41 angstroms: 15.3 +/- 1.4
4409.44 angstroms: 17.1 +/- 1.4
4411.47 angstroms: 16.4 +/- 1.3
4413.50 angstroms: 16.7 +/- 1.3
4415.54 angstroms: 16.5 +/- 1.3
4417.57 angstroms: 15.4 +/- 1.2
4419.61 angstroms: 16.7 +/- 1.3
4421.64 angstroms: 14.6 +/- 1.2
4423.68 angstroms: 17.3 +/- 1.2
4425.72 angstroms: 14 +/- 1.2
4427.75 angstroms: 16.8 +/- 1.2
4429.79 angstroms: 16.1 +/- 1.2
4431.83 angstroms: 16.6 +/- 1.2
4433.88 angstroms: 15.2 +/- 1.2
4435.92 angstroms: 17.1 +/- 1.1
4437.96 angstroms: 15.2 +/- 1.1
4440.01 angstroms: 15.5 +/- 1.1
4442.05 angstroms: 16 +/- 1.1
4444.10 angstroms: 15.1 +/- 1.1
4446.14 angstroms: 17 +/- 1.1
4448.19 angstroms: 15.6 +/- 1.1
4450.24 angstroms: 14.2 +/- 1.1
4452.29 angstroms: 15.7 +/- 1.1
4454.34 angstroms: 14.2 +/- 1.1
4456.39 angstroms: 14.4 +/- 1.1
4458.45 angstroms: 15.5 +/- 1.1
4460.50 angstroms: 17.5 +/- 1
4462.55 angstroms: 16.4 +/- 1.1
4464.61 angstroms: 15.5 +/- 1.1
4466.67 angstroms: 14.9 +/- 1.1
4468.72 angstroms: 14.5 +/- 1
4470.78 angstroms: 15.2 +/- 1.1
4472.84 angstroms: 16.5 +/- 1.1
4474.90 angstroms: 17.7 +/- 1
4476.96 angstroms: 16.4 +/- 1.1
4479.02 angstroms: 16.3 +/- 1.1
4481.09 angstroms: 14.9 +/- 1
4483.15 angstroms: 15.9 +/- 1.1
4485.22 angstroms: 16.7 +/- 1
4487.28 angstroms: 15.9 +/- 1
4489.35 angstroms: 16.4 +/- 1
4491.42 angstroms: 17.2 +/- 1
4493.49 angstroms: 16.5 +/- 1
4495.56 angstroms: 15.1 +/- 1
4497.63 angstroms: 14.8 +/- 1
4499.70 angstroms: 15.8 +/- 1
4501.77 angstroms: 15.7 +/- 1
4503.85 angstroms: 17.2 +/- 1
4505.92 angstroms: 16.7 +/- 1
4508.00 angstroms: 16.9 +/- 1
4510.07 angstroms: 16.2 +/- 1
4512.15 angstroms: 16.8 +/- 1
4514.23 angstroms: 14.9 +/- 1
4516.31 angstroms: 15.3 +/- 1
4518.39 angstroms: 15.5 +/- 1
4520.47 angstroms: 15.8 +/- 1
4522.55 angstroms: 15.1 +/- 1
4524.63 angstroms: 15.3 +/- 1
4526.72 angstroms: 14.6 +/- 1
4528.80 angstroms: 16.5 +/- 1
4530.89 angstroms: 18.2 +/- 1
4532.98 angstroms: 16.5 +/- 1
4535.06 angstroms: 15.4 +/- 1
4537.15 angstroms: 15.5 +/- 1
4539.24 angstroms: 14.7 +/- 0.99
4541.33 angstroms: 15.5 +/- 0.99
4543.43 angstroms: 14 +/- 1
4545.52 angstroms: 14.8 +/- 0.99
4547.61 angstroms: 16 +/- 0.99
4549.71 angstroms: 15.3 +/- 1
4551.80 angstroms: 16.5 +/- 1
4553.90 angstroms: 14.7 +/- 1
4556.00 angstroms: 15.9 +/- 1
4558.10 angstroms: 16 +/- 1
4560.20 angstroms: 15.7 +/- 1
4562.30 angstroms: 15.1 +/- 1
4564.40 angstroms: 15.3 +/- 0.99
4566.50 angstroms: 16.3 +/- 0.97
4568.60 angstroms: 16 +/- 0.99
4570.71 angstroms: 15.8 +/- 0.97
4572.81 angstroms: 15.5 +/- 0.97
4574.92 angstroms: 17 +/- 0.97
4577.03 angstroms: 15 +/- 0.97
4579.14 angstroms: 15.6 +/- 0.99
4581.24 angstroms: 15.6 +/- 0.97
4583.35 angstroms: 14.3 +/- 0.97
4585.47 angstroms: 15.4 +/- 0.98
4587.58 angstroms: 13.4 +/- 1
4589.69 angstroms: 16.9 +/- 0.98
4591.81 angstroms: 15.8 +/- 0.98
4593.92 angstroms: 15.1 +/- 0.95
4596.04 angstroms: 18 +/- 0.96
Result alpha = 3.0 angstroms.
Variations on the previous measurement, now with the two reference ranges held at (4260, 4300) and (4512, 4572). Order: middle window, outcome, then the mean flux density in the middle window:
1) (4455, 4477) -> -0.2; 15.8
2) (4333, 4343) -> 2.6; 11.7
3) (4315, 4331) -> 0.0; 15.8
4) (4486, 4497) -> -0.4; 16.2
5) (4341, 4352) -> 1.5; 13.7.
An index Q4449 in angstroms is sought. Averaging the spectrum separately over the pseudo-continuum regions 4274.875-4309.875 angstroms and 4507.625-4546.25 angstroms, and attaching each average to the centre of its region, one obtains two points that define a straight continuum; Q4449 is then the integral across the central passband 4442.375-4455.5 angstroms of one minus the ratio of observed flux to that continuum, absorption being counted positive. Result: 0.2 angstroms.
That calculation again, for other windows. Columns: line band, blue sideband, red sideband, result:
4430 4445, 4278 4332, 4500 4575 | -0.2 angstroms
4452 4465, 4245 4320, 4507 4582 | 0.0 angstroms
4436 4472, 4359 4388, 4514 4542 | 0.6 angstroms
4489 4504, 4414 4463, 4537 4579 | -0.3 angstroms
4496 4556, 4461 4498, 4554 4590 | 0.1 angstroms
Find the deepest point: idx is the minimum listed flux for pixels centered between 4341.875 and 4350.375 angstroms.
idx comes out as 12.7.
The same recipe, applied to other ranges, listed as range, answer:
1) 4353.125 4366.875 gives 14.2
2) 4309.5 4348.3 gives 7.64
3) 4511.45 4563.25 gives 14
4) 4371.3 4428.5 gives 13.2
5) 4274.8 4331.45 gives 12.8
